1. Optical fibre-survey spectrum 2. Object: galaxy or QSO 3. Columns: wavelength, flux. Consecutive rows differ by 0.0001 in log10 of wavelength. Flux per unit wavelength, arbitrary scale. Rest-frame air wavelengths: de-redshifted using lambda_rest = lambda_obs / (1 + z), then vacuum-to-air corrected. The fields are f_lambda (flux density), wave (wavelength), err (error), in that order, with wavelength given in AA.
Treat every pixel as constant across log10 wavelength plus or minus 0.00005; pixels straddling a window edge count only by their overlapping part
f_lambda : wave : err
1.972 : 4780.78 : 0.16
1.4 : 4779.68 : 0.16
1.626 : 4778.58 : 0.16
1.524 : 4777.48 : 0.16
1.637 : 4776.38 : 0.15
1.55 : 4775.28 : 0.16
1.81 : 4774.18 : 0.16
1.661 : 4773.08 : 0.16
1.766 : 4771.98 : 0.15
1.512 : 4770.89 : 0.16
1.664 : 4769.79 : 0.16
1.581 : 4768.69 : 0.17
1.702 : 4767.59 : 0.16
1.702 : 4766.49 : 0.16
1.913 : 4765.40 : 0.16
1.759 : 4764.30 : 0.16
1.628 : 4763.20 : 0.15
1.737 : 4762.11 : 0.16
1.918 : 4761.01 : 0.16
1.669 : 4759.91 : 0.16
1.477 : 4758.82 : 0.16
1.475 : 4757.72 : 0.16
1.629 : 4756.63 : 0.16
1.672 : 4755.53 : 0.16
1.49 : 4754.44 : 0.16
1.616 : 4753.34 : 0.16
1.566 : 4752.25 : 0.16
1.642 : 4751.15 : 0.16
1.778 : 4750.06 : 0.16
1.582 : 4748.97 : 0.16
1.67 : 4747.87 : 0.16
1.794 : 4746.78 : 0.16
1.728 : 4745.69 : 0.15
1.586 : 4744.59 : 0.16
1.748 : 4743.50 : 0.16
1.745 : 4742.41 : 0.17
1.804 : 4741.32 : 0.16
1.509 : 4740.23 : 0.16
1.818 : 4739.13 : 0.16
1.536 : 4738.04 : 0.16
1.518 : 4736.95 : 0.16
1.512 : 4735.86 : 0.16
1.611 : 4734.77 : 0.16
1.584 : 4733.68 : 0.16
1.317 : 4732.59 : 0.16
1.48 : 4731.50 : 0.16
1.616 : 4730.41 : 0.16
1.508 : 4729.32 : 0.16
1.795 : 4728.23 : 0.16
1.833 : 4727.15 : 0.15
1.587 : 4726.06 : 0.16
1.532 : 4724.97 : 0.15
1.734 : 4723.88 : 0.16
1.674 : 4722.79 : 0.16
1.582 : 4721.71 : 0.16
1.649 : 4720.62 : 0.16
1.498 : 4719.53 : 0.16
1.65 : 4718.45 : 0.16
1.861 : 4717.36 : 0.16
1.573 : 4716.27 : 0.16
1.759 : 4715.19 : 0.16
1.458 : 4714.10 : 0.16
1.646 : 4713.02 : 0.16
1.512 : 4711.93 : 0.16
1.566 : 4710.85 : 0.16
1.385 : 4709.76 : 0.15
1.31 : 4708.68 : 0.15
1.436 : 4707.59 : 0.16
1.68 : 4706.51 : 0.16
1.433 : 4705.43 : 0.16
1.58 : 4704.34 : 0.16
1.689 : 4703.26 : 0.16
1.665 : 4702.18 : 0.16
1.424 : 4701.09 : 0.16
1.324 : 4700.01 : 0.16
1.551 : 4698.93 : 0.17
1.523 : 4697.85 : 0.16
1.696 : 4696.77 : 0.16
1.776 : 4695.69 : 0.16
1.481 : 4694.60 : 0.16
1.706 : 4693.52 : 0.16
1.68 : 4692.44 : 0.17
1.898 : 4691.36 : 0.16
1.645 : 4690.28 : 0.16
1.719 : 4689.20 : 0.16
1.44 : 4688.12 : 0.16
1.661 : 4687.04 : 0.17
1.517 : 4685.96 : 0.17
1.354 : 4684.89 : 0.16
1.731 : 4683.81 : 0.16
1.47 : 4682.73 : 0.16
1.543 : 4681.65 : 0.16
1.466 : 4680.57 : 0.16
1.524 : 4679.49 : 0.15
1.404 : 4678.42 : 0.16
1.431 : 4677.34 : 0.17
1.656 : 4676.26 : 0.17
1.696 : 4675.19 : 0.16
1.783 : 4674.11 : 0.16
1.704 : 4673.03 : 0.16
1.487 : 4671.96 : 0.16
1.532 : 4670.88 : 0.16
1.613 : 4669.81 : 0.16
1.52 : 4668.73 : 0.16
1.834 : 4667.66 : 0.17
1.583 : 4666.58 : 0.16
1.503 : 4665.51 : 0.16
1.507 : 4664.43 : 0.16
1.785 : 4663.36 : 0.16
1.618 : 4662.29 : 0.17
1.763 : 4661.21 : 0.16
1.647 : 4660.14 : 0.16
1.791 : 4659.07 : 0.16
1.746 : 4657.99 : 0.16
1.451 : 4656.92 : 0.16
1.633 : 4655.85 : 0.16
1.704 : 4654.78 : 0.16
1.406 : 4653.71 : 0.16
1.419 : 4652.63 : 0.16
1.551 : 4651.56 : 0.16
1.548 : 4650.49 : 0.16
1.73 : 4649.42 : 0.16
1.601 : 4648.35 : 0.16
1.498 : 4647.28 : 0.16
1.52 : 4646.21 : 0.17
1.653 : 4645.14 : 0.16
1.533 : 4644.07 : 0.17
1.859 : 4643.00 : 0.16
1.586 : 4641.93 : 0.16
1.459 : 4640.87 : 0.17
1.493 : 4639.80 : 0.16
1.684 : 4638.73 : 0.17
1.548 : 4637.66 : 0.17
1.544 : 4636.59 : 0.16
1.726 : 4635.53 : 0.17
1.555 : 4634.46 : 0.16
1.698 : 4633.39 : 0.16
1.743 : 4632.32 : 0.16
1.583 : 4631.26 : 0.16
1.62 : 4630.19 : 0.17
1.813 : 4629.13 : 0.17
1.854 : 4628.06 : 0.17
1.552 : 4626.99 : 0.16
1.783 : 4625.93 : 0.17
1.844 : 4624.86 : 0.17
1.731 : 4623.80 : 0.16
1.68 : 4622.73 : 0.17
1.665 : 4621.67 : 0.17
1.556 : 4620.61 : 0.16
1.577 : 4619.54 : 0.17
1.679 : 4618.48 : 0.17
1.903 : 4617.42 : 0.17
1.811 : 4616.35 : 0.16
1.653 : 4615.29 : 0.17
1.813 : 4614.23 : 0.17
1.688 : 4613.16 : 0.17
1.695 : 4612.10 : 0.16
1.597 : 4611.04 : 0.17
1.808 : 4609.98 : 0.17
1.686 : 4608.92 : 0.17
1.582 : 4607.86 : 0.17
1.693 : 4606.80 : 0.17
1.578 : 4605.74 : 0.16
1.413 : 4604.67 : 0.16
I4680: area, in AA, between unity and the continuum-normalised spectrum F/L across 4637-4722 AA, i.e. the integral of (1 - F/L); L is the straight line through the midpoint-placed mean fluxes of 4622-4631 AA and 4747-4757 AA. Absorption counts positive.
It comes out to 5.0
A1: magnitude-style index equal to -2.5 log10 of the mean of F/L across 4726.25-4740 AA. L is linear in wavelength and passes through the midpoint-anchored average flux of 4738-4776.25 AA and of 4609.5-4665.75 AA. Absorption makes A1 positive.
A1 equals 0.05 mag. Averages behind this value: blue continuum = 1.65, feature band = 1.59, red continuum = 1.67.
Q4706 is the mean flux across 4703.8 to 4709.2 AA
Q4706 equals 1.49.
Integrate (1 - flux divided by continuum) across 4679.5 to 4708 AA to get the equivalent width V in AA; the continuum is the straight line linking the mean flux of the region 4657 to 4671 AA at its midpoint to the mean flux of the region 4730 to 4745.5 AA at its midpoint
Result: 0.84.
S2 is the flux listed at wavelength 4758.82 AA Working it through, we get 1.477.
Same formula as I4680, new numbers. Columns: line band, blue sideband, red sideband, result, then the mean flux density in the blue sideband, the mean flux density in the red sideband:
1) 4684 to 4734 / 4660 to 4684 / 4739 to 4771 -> 1.3 AA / 1.6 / 1.67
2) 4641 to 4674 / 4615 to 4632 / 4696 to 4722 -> 0.8 AA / 1.71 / 1.56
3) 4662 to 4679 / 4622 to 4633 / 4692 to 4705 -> 0.4 AA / 1.72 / 1.59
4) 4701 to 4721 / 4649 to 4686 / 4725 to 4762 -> 0.5 AA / 1.59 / 1.63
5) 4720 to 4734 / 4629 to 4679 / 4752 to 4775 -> 0.3 AA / 1.61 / 1.66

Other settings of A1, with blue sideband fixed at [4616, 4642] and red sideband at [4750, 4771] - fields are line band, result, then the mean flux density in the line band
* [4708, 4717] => 0.09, 1.53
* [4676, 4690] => 0.09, 1.53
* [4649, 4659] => 0.05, 1.58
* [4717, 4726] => 0.01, 1.64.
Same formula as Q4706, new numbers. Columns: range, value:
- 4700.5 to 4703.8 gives 1.59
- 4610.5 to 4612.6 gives 1.65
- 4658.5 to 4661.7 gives 1.73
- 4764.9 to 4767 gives 1.81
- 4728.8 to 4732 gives 1.53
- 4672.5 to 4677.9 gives 1.65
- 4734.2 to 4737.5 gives 1.55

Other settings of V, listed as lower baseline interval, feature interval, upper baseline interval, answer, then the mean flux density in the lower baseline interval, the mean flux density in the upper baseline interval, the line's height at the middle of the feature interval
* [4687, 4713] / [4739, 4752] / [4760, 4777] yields -0.3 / 1.57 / 1.7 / 1.66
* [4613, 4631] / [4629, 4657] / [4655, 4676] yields 1.4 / 1.72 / 1.64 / 1.68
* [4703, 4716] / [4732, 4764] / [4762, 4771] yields 0.2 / 1.54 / 1.69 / 1.64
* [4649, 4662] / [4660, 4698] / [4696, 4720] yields -0.5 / 1.61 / 1.56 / 1.59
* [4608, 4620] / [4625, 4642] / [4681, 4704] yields 0.4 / 1.72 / 1.59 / 1.69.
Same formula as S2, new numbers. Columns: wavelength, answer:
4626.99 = 1.552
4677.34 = 1.431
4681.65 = 1.543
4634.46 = 1.555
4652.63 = 1.419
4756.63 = 1.629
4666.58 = 1.583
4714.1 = 1.458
